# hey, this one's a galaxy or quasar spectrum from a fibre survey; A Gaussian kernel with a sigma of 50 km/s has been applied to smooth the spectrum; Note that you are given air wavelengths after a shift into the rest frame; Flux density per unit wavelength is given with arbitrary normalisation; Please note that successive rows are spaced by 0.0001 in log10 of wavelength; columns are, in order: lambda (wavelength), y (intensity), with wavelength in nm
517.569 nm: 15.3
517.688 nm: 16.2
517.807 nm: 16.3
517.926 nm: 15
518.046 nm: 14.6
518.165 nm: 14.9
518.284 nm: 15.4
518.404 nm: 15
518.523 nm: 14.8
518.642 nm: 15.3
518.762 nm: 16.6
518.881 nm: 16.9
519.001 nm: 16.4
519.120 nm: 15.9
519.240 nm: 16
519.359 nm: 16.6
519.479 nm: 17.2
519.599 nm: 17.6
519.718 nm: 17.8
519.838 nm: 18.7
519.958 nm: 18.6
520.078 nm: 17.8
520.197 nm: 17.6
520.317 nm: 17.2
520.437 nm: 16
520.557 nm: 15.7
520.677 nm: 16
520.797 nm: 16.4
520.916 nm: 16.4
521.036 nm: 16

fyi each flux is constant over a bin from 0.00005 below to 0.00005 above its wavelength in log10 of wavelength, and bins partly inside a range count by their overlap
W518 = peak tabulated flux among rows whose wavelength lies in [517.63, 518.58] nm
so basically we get 16.3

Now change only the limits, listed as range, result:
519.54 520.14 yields 18.7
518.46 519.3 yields 16.9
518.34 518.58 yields 15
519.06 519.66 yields 17.6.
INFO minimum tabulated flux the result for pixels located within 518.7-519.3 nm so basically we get 15.9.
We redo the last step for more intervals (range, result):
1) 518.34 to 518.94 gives 14.8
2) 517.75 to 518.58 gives 14.6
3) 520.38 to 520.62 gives 15.7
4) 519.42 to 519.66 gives 17.2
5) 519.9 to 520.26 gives 17.6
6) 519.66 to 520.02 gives 17.8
